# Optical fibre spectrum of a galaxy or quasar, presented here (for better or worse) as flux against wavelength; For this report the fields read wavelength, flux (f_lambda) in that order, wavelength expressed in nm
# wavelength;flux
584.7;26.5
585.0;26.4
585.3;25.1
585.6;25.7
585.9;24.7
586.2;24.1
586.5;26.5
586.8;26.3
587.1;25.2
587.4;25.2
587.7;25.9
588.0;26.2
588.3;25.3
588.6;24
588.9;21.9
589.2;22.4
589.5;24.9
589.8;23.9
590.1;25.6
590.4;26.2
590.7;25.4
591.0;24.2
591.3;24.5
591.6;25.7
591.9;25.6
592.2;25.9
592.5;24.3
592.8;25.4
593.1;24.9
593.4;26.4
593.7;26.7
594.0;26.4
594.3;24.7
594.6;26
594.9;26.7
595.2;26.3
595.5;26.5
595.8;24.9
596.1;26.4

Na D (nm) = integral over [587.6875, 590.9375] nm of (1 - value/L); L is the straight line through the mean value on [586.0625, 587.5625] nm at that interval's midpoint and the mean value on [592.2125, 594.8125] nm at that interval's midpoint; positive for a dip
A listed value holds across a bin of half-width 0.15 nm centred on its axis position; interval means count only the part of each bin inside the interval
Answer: 0.11 nm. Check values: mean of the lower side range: 25.5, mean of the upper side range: 25.6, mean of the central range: 24.6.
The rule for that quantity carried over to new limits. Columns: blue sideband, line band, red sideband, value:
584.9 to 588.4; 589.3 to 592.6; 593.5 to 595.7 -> 0.102 nm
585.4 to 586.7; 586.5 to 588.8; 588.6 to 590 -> -0.100 nm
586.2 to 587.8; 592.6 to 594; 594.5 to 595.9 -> 0.009 nm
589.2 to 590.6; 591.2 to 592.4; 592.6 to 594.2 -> 0.000 nm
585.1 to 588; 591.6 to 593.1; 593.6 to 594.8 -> 0.031 nm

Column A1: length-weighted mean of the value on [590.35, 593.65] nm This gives 25.3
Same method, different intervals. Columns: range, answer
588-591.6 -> 24.5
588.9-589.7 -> 23.3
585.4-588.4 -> 25.5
